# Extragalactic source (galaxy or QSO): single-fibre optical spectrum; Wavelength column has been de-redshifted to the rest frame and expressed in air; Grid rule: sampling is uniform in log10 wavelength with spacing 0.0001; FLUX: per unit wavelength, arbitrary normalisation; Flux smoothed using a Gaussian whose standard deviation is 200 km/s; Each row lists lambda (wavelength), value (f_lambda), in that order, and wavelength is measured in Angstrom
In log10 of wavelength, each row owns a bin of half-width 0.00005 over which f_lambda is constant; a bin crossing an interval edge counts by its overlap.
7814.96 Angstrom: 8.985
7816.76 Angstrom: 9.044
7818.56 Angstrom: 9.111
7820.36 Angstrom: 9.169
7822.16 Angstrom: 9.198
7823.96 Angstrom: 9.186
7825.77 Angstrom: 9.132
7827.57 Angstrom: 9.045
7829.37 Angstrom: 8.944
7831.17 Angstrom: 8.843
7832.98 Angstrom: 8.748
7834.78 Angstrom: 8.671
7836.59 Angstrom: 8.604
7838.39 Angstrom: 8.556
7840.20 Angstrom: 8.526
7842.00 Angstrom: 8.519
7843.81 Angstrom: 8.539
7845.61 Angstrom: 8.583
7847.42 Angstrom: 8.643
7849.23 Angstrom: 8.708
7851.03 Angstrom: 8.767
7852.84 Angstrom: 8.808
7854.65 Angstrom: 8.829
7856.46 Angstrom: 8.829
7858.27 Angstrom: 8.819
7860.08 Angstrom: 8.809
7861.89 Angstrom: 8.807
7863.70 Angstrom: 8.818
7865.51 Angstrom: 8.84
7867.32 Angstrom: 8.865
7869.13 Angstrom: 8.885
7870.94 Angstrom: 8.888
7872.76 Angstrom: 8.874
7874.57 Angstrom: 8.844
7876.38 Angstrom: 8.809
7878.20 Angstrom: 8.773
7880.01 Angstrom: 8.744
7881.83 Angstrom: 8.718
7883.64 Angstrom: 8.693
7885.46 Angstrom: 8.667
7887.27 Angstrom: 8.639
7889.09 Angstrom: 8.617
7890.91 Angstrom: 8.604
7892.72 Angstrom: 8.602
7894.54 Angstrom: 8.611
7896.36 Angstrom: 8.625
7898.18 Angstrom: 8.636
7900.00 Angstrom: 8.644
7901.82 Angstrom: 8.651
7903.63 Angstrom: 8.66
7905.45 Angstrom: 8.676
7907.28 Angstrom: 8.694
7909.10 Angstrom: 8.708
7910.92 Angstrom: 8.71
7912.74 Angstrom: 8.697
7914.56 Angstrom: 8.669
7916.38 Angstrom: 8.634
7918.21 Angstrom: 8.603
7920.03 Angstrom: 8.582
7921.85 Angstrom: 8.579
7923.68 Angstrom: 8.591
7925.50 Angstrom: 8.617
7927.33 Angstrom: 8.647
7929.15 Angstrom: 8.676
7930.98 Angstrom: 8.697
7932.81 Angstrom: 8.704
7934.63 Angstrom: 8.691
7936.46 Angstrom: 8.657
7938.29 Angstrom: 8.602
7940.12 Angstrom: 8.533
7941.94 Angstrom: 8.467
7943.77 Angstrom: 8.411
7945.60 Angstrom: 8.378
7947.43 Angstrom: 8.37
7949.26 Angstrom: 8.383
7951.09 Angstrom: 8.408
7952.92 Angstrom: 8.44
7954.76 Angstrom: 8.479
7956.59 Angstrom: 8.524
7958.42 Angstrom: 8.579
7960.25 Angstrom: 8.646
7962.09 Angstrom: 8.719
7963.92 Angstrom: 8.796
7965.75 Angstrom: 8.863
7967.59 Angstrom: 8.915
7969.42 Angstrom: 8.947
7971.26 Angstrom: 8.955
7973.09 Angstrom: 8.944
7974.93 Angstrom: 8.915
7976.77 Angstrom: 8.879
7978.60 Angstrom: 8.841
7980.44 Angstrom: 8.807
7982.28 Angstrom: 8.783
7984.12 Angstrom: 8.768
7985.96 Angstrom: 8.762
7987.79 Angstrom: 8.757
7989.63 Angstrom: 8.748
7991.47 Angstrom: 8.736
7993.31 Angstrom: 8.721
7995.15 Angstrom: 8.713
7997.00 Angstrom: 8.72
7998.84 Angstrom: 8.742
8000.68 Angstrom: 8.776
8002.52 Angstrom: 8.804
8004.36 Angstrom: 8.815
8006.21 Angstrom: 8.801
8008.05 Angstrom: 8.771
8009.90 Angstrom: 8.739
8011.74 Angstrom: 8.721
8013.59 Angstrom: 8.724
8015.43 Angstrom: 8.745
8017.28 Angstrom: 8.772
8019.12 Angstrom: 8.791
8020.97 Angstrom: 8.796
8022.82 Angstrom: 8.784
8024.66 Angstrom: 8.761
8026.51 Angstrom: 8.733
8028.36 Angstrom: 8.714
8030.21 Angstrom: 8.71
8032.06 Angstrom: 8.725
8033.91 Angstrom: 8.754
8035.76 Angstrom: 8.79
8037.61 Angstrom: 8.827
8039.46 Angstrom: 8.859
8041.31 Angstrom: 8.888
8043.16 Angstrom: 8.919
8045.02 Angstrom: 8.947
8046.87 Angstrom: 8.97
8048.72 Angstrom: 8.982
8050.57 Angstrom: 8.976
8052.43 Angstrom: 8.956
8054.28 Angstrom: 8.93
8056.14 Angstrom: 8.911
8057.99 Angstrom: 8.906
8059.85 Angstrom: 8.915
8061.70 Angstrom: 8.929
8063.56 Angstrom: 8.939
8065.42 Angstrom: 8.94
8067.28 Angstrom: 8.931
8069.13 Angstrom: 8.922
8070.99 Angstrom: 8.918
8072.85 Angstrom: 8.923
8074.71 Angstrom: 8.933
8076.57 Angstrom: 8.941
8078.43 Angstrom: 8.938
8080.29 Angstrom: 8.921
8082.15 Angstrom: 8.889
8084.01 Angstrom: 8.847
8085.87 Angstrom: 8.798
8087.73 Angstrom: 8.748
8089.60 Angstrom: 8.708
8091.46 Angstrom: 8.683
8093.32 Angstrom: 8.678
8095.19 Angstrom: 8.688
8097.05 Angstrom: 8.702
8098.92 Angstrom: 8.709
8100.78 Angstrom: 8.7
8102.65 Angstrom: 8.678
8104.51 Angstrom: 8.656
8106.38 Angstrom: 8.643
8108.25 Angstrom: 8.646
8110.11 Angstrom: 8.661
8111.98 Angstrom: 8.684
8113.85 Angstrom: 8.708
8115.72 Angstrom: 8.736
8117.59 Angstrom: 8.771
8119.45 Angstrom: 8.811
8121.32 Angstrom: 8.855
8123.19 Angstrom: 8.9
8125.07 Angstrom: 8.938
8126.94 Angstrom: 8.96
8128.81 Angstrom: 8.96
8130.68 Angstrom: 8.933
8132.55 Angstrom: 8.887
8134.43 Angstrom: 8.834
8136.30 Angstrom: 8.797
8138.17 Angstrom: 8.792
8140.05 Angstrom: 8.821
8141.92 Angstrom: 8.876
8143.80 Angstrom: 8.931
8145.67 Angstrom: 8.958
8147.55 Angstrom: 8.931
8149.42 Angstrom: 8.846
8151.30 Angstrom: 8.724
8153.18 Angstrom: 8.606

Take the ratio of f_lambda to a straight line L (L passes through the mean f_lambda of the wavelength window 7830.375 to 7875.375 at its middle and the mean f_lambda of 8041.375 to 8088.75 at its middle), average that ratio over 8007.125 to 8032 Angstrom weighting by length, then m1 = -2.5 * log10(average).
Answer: 0.02 mag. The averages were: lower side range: 8.74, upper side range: 8.92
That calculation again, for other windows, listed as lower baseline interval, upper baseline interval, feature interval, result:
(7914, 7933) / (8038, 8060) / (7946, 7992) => 0.003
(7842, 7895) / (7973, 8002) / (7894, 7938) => 0.013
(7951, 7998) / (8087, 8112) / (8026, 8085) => -0.022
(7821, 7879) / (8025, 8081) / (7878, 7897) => 0.020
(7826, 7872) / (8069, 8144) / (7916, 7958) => 0.028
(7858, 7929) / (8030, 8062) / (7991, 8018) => 0.011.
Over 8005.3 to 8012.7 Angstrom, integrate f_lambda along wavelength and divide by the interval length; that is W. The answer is 8.75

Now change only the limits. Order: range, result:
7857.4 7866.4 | 8.82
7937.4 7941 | 8.56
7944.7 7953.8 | 8.4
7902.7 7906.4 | 8.67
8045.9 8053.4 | 8.98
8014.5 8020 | 8.78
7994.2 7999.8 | 8.72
